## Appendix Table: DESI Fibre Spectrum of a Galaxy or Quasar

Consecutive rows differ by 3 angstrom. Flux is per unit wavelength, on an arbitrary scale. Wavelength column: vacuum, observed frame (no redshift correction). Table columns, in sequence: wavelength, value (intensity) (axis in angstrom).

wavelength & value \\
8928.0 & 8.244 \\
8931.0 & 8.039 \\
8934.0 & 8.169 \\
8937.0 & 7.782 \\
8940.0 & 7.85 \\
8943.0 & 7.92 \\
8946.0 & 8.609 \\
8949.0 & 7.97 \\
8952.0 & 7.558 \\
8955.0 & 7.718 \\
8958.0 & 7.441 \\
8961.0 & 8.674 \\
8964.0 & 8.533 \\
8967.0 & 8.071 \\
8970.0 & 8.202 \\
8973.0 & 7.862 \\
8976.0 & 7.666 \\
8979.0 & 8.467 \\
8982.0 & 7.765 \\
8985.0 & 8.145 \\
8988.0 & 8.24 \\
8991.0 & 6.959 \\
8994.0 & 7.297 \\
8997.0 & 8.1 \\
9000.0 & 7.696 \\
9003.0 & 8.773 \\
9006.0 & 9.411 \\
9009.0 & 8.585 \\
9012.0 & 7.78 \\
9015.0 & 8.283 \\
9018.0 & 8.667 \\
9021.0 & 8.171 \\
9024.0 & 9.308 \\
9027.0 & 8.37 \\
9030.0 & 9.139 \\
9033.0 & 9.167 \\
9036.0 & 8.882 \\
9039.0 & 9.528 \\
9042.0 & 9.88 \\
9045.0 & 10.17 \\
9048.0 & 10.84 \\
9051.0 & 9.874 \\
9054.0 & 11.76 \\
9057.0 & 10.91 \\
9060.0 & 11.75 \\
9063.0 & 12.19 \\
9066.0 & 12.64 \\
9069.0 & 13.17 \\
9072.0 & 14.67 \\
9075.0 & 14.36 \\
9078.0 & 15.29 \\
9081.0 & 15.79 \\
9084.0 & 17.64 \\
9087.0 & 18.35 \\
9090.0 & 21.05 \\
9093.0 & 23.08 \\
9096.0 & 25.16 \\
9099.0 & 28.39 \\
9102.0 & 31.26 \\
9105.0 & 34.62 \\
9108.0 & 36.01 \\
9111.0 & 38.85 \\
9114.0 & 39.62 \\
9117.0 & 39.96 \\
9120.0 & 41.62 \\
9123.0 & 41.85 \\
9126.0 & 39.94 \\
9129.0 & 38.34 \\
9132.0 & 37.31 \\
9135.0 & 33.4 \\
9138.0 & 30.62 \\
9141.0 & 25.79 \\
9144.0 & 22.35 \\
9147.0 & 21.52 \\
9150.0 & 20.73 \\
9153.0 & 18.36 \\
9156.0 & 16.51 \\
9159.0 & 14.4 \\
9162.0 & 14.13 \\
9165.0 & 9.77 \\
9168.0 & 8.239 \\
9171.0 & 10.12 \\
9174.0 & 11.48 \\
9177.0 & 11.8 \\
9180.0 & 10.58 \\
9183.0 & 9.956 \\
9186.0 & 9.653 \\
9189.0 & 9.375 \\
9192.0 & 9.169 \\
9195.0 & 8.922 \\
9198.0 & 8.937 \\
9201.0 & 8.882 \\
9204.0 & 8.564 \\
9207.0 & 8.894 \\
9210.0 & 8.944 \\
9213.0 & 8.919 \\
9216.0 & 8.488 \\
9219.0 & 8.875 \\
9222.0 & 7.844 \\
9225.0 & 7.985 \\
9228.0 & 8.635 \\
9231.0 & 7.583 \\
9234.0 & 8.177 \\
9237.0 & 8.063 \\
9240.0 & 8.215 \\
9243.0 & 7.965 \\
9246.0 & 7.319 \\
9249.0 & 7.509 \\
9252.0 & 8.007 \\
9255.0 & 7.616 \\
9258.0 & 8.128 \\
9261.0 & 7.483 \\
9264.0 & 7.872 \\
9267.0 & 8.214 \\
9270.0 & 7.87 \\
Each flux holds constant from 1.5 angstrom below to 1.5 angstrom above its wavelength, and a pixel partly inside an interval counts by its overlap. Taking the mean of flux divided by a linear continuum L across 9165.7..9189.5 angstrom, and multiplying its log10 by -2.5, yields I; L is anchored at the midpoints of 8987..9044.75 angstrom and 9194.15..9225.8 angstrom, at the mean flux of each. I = -0.18 mag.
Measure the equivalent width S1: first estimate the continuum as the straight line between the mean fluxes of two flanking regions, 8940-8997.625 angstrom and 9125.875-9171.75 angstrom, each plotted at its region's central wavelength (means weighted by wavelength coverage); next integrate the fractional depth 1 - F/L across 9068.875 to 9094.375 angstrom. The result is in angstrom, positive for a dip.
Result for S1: -0.3 angstrom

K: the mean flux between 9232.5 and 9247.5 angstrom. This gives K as 7.95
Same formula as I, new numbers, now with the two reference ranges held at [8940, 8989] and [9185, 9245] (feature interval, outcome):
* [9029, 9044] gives -0.14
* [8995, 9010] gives -0.04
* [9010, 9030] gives -0.04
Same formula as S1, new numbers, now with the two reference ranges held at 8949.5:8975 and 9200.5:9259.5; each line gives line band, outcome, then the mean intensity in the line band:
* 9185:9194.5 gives -1.3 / 9.34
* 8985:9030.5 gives -1.5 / 8.29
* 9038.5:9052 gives -3.4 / 10.1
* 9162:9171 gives -2.1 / 10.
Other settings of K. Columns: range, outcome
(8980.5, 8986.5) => 7.95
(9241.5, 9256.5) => 7.68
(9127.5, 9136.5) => 36.3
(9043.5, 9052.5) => 10.3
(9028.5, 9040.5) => 9.18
